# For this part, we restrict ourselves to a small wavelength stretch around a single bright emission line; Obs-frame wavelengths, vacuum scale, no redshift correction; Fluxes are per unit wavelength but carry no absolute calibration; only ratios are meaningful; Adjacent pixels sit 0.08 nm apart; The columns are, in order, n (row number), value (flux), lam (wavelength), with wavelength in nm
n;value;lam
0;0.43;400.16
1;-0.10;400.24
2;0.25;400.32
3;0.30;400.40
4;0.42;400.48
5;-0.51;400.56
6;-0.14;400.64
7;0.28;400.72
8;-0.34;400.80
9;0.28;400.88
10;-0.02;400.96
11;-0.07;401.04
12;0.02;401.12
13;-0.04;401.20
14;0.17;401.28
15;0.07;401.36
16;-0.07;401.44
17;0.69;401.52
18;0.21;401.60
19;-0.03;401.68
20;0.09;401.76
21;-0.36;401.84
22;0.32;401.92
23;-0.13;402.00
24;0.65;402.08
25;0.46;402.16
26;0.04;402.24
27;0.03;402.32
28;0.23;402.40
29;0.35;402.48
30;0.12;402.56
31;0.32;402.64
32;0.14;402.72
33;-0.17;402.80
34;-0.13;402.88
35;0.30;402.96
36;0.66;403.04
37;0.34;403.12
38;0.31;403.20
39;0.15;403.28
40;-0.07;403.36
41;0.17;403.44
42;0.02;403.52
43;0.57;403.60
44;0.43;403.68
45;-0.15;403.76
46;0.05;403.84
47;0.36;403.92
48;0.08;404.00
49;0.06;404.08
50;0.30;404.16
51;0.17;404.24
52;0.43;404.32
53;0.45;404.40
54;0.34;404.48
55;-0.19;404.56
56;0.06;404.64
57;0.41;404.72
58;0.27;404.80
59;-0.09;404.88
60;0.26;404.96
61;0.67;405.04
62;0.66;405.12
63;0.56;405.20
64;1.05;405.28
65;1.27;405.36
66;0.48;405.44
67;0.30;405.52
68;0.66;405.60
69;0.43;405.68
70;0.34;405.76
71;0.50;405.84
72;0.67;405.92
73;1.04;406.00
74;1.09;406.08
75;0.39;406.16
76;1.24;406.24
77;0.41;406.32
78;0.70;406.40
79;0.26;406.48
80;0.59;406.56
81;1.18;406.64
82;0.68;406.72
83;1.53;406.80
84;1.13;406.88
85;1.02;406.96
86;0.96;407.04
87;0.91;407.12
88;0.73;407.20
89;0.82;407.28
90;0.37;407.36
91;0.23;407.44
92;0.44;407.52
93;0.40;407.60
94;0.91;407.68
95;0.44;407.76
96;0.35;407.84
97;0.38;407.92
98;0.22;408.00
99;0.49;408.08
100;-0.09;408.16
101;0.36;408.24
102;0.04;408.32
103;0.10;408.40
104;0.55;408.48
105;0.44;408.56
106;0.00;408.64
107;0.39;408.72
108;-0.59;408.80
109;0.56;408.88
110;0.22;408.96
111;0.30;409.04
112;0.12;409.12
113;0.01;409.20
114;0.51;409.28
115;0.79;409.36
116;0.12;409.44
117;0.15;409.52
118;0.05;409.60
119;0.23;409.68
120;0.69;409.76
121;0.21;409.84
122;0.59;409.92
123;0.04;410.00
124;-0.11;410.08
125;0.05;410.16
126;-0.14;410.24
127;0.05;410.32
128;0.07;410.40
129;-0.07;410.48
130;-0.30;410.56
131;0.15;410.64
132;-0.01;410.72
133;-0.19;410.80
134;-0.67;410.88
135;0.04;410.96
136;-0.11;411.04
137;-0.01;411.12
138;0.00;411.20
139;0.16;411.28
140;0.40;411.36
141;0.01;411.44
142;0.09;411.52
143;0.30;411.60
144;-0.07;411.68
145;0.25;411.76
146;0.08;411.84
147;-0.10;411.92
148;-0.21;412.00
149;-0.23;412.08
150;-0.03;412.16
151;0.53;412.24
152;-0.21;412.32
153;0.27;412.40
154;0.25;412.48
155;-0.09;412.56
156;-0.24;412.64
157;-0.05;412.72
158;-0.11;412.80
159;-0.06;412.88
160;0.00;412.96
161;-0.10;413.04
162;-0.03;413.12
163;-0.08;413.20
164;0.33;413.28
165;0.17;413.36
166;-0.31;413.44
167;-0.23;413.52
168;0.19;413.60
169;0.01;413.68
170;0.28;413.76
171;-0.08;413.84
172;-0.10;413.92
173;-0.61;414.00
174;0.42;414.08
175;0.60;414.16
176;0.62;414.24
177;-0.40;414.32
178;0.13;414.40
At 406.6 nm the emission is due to C IV 1549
